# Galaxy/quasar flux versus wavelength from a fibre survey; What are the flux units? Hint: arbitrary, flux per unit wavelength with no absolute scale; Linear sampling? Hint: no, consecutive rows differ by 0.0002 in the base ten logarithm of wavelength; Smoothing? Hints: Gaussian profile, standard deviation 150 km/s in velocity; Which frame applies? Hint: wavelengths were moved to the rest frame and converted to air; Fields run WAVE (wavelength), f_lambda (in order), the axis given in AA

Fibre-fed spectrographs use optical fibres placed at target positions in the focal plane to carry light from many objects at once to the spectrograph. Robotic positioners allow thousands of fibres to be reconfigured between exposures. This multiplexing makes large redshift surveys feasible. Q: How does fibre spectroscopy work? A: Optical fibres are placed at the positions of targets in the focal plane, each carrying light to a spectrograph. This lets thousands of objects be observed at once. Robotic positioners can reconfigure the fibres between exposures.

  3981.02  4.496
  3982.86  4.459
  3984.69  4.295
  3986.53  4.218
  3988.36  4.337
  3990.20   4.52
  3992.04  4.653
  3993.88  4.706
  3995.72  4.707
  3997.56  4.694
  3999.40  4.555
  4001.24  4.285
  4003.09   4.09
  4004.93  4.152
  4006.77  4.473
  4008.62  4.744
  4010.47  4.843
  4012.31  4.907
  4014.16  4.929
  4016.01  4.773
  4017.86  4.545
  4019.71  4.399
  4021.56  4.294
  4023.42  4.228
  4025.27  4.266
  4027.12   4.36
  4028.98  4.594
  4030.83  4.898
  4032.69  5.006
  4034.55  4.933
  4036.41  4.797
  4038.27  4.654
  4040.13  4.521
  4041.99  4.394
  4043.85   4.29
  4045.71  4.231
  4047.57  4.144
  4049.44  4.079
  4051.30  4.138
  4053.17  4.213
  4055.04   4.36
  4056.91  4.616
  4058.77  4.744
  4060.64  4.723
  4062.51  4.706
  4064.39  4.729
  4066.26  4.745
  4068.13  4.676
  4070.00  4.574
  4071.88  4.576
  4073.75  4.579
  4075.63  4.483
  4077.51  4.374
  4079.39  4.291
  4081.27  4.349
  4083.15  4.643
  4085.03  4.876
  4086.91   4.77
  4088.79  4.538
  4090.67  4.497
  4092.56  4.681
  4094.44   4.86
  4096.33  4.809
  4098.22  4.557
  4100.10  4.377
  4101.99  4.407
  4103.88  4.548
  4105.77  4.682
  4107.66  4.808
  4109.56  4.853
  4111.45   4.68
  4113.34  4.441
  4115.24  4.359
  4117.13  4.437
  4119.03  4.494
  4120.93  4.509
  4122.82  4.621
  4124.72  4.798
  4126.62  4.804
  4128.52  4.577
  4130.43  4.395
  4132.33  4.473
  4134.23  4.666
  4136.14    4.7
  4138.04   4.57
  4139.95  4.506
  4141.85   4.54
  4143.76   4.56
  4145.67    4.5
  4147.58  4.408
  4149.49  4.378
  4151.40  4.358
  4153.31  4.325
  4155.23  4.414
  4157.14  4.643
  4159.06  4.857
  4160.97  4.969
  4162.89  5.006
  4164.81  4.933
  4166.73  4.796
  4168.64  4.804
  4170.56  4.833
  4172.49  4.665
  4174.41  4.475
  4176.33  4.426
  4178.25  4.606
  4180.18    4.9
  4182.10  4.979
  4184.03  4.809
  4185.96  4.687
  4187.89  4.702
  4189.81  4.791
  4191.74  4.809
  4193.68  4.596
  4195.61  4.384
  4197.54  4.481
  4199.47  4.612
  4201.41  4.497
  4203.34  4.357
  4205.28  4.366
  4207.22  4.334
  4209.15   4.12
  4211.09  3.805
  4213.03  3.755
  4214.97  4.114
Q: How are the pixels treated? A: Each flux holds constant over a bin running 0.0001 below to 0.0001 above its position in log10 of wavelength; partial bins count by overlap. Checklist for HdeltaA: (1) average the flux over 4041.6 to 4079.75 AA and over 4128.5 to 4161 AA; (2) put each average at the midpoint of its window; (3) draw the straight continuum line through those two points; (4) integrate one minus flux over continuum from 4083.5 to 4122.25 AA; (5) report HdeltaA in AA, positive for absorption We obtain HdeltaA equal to -0.95 AA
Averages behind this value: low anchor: 4.46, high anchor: 4.53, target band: 4.61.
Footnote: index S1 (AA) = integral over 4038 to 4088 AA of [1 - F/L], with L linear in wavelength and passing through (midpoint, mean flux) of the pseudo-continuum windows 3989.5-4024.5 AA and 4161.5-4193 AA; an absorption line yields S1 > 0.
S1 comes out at 1.34 AA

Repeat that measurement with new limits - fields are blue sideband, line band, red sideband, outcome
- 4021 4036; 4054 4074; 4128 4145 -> -0.3 AA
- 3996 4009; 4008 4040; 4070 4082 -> -1.6 AA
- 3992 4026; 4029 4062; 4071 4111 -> 0.3 AA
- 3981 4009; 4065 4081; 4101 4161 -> -0.1 AA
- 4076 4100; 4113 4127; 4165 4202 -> 0.2 AA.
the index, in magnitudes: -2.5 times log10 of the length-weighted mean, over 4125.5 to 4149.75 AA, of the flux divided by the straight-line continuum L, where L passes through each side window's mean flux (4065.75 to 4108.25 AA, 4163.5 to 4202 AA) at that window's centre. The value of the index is 0.023 mag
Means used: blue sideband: 4.59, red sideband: 4.69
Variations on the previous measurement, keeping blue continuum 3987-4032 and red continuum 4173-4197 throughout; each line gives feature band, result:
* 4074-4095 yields 0.006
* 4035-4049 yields 0.031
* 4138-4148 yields 0.031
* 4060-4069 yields -0.031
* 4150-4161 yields 0.023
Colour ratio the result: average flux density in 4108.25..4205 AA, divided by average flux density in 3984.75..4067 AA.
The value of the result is 1.0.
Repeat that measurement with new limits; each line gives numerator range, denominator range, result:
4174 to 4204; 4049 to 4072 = 1.02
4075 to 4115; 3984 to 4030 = 1.02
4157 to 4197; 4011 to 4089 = 1.04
